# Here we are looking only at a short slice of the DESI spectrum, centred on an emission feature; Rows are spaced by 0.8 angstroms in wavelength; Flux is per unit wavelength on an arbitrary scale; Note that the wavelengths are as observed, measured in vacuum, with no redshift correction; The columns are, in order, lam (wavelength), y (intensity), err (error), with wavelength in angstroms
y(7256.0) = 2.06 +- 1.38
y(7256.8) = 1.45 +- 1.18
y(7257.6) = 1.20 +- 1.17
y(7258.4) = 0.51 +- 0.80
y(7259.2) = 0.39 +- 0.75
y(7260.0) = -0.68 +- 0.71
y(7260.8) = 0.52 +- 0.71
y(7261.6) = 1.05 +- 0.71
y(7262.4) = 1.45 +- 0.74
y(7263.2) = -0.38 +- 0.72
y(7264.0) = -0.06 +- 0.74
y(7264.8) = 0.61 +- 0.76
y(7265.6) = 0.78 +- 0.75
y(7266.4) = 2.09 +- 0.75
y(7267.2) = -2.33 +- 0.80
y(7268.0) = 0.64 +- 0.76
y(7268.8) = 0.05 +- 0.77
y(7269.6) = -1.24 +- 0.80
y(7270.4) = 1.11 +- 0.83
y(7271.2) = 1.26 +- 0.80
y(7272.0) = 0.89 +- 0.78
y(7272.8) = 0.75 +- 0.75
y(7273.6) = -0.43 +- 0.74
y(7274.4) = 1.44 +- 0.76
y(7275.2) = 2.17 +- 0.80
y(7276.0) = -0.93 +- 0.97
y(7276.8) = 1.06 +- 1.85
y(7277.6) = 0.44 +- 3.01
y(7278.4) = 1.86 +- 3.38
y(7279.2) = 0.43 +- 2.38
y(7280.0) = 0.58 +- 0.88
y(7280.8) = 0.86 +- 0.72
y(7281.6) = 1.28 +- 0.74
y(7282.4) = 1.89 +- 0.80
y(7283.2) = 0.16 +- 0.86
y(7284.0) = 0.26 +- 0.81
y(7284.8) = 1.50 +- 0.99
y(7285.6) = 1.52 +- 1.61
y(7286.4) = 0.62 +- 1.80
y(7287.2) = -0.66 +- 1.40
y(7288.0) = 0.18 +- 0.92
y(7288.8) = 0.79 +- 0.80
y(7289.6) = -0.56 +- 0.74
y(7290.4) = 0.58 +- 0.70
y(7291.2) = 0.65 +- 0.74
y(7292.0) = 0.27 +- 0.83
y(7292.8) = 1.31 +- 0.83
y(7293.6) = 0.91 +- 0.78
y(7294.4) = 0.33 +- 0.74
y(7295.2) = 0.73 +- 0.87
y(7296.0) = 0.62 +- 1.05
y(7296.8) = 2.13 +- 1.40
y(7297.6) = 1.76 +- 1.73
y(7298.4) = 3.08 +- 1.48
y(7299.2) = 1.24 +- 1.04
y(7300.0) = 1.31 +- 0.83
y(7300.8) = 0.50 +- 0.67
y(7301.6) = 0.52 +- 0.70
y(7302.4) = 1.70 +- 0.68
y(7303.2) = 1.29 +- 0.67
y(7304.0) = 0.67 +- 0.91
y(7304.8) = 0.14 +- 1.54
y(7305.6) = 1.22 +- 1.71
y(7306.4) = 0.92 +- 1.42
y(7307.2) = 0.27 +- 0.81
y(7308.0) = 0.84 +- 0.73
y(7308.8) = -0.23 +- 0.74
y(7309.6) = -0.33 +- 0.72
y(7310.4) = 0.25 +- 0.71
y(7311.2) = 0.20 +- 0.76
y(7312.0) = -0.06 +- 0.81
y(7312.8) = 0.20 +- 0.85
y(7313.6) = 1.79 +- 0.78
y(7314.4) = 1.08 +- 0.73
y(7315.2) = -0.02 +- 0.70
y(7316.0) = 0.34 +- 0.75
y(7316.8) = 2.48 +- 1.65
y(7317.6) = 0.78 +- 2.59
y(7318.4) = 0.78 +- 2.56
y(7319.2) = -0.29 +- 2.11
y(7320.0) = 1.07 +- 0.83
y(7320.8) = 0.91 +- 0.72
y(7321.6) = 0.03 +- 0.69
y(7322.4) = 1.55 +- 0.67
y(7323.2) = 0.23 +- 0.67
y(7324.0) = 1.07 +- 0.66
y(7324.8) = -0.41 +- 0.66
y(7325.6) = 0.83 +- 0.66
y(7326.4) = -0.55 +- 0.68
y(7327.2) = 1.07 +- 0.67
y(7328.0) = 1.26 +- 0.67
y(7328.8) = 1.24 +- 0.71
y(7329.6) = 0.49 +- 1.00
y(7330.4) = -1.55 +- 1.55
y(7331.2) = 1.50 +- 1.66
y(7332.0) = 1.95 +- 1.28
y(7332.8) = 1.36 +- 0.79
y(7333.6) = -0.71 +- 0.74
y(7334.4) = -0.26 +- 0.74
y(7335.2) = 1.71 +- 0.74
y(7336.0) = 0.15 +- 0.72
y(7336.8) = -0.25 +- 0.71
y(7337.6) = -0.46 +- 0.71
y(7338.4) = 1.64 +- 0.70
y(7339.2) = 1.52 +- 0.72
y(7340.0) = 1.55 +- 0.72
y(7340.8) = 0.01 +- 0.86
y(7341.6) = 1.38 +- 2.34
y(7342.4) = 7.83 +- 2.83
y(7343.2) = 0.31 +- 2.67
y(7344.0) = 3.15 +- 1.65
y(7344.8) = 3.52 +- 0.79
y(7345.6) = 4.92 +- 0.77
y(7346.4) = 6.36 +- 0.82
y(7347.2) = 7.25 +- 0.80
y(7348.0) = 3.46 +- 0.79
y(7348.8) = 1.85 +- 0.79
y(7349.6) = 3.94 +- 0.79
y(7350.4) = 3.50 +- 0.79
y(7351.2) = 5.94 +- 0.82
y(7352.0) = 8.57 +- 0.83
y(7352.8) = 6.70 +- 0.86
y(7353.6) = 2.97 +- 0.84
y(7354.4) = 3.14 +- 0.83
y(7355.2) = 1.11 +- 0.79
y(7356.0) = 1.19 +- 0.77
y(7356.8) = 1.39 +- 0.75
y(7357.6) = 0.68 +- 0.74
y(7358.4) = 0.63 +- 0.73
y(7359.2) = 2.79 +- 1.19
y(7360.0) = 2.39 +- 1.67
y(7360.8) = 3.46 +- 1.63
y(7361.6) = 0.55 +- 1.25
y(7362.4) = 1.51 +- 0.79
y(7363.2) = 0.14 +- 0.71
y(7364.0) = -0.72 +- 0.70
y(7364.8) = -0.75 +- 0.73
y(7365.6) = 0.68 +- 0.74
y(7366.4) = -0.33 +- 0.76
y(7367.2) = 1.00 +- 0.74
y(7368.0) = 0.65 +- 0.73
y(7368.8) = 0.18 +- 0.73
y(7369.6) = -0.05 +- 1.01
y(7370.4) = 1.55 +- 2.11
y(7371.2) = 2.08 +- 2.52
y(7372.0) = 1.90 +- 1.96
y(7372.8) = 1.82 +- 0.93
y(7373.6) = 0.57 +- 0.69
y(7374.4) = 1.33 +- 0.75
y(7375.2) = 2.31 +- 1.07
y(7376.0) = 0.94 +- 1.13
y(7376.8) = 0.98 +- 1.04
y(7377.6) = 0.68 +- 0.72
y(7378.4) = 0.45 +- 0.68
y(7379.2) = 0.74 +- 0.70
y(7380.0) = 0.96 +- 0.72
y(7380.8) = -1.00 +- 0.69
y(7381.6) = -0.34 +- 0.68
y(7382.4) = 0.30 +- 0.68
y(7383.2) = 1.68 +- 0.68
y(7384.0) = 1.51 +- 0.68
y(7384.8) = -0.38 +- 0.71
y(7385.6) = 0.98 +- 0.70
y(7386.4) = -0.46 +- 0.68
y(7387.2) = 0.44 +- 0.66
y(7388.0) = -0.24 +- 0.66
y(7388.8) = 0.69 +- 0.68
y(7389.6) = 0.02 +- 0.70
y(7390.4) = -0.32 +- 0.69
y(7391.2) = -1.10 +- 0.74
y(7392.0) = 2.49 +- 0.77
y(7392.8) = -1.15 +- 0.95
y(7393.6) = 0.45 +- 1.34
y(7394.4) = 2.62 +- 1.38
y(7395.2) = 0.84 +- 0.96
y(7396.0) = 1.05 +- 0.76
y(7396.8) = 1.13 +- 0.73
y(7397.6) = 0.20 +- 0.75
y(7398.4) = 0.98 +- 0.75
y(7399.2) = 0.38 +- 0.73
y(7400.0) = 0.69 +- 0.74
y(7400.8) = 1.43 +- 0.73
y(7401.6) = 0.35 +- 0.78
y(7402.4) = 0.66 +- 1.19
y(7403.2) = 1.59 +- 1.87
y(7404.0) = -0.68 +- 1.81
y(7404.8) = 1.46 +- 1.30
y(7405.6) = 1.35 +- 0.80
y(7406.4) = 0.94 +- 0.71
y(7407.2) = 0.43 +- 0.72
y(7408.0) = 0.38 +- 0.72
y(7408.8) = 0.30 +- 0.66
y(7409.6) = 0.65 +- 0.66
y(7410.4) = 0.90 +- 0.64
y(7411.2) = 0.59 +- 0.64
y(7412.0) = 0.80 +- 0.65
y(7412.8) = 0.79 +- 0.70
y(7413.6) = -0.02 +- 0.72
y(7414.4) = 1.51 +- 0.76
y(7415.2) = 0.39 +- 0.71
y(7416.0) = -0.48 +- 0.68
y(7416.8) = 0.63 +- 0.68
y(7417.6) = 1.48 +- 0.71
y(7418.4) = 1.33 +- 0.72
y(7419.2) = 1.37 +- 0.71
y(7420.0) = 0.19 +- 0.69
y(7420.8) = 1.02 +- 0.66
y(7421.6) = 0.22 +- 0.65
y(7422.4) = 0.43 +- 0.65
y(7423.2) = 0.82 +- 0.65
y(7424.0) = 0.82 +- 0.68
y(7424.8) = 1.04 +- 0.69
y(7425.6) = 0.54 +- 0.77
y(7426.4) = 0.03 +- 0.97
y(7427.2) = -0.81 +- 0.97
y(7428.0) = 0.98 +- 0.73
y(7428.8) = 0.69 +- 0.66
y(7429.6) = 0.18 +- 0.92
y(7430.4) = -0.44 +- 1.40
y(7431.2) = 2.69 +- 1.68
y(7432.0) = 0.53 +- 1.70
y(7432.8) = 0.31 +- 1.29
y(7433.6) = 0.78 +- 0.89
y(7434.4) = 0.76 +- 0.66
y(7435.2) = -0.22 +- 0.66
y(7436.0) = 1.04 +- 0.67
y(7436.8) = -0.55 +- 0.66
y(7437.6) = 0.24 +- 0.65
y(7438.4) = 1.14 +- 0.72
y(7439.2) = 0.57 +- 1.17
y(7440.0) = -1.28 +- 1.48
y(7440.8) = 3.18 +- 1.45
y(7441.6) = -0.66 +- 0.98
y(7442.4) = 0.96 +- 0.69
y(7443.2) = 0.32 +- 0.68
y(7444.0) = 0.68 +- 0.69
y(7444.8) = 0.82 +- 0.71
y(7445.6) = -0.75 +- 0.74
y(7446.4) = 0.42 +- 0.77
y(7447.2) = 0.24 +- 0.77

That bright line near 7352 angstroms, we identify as [O II]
